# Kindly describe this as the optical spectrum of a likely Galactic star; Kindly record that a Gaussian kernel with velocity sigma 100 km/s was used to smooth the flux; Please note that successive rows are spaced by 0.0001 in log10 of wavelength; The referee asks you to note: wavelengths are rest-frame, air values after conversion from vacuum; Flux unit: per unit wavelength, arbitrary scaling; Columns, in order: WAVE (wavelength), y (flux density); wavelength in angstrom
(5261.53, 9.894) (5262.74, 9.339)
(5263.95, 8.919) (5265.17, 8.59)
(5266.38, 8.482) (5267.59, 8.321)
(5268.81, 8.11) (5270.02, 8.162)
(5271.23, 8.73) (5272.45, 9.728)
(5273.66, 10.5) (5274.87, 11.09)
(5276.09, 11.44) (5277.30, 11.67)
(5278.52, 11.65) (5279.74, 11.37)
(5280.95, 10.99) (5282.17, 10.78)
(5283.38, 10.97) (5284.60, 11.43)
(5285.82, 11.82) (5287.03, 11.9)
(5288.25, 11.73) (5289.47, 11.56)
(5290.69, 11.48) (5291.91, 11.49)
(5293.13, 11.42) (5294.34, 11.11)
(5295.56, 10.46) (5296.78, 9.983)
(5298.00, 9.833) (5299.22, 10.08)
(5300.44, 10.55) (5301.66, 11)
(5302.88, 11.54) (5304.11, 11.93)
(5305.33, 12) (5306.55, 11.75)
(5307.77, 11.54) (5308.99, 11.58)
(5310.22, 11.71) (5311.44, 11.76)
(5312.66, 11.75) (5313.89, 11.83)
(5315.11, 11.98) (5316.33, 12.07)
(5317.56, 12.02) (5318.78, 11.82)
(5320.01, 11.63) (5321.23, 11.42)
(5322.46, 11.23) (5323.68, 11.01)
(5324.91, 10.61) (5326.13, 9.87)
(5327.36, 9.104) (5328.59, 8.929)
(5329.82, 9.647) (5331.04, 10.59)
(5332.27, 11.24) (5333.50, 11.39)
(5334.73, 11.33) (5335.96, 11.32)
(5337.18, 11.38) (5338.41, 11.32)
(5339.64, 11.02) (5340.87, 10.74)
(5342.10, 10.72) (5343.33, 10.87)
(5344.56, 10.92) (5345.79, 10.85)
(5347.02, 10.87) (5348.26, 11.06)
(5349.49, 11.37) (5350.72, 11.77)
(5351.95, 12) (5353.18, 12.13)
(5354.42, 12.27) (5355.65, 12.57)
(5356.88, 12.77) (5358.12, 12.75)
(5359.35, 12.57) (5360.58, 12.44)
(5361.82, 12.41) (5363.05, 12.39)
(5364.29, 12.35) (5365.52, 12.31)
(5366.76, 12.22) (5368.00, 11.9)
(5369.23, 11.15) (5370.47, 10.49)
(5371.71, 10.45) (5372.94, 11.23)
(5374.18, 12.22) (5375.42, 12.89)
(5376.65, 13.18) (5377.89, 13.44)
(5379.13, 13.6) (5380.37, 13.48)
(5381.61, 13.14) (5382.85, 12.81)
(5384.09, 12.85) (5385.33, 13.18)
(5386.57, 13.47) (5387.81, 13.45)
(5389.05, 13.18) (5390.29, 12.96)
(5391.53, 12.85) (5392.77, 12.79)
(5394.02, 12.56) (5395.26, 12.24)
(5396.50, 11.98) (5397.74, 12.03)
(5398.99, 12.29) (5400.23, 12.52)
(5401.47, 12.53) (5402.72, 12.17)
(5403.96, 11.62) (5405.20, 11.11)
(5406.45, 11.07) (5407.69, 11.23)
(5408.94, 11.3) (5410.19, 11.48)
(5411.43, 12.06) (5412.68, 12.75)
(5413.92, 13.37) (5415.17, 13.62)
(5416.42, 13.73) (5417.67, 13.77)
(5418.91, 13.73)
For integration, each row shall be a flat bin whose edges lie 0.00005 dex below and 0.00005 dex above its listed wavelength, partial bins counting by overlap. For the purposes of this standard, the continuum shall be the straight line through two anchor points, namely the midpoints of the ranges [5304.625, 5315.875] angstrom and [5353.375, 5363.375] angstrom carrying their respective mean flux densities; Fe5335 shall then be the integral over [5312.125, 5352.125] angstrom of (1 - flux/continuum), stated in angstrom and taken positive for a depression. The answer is 3.4 angstrom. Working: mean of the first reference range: 11.8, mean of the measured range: 11.1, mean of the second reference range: 12.5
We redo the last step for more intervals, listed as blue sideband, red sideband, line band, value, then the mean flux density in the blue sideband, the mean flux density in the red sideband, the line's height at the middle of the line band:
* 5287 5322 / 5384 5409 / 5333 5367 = 0.5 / 11.4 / 12.4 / 11.9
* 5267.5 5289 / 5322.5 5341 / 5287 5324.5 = -2.6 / 10.6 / 10.7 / 10.6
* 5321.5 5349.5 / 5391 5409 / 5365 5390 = -2.0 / 10.7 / 12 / 11.6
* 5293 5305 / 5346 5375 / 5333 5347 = 0.6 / 10.8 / 11.9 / 11.5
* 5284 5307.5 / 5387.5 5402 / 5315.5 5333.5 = 1.2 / 11.2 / 12.6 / 11.6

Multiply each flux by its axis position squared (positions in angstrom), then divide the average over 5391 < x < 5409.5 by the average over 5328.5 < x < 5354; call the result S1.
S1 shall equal 1.11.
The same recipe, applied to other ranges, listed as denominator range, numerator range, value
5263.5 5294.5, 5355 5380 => 1.21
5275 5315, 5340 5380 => 1.08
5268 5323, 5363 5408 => 1.15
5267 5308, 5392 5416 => 1.17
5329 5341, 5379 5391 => 1.22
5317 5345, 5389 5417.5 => 1.16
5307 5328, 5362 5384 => 1.11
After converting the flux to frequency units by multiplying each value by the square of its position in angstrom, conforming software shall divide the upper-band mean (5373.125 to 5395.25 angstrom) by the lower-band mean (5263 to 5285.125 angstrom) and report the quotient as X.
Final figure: 1.3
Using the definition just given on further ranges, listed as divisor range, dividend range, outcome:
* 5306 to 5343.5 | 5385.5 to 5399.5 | 1.17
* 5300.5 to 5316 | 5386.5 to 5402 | 1.12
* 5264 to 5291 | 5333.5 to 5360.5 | 1.14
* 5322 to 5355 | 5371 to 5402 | 1.18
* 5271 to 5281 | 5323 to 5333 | 0.95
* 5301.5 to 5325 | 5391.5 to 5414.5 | 1.07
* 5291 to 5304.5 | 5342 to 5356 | 1.08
